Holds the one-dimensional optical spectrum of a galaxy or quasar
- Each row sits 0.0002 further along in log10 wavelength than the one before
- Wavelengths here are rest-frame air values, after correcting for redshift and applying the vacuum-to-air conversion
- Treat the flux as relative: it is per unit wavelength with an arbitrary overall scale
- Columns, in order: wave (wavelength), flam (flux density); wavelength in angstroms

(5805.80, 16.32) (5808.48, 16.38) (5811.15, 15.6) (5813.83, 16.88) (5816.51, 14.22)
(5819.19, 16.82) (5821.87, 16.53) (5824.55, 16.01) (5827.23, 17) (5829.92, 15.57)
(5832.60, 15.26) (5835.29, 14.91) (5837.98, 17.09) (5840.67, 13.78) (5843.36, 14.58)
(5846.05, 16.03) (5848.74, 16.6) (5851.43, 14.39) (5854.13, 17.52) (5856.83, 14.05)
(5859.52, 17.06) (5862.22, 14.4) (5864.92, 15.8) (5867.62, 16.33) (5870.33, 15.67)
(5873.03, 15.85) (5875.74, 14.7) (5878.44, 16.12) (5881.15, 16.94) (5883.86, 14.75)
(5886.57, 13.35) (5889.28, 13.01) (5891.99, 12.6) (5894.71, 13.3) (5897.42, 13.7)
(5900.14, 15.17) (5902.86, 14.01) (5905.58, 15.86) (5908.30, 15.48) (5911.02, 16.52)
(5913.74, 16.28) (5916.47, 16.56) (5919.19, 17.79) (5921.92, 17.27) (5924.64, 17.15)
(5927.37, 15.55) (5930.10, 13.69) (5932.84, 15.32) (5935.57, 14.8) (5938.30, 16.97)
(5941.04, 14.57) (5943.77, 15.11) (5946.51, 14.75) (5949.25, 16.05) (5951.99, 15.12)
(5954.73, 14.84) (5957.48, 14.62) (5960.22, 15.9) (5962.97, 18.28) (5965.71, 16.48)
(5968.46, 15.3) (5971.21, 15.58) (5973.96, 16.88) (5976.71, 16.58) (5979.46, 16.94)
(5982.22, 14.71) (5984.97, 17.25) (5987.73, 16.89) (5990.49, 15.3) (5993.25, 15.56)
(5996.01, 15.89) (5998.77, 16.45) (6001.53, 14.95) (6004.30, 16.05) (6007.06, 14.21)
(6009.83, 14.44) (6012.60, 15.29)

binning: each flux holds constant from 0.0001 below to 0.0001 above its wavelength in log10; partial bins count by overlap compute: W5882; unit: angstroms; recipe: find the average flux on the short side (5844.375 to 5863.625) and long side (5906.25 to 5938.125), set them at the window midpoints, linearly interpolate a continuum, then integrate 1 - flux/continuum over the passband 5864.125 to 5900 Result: 2.4 angstroms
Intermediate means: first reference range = 15.7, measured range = 14.8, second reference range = 16.1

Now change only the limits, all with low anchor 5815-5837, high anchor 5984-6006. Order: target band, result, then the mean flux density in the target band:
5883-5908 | 2.9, 14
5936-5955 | 0.7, 15.4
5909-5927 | -1.0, 16.8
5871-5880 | 0.2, 15.6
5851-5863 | 0.2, 15.6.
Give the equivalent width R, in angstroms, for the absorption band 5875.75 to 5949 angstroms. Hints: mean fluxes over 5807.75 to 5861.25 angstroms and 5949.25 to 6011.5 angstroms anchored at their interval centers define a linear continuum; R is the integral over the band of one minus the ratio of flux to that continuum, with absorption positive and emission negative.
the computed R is 2.58 angstroms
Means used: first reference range 15.8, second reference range 15.8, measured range 15.3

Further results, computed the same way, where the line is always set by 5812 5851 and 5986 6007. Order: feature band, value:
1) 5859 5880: 0.1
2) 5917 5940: -0.4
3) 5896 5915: 0.6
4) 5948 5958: 0.4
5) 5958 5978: -0.7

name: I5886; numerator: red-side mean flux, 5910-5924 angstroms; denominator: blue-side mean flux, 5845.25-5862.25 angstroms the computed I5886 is 1.07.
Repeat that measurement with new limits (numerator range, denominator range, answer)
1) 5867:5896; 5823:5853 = 0.95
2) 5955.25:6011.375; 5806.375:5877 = 1.01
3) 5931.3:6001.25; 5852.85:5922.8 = 1.03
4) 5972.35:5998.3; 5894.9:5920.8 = 1.04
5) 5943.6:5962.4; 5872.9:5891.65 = 1.04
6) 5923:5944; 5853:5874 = 0.98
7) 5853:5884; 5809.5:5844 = 1.00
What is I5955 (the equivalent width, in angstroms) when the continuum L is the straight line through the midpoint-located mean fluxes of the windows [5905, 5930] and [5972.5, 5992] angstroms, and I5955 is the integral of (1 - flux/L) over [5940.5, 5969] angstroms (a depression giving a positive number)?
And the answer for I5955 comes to 1.4 angstroms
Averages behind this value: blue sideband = 16.4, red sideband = 16.4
